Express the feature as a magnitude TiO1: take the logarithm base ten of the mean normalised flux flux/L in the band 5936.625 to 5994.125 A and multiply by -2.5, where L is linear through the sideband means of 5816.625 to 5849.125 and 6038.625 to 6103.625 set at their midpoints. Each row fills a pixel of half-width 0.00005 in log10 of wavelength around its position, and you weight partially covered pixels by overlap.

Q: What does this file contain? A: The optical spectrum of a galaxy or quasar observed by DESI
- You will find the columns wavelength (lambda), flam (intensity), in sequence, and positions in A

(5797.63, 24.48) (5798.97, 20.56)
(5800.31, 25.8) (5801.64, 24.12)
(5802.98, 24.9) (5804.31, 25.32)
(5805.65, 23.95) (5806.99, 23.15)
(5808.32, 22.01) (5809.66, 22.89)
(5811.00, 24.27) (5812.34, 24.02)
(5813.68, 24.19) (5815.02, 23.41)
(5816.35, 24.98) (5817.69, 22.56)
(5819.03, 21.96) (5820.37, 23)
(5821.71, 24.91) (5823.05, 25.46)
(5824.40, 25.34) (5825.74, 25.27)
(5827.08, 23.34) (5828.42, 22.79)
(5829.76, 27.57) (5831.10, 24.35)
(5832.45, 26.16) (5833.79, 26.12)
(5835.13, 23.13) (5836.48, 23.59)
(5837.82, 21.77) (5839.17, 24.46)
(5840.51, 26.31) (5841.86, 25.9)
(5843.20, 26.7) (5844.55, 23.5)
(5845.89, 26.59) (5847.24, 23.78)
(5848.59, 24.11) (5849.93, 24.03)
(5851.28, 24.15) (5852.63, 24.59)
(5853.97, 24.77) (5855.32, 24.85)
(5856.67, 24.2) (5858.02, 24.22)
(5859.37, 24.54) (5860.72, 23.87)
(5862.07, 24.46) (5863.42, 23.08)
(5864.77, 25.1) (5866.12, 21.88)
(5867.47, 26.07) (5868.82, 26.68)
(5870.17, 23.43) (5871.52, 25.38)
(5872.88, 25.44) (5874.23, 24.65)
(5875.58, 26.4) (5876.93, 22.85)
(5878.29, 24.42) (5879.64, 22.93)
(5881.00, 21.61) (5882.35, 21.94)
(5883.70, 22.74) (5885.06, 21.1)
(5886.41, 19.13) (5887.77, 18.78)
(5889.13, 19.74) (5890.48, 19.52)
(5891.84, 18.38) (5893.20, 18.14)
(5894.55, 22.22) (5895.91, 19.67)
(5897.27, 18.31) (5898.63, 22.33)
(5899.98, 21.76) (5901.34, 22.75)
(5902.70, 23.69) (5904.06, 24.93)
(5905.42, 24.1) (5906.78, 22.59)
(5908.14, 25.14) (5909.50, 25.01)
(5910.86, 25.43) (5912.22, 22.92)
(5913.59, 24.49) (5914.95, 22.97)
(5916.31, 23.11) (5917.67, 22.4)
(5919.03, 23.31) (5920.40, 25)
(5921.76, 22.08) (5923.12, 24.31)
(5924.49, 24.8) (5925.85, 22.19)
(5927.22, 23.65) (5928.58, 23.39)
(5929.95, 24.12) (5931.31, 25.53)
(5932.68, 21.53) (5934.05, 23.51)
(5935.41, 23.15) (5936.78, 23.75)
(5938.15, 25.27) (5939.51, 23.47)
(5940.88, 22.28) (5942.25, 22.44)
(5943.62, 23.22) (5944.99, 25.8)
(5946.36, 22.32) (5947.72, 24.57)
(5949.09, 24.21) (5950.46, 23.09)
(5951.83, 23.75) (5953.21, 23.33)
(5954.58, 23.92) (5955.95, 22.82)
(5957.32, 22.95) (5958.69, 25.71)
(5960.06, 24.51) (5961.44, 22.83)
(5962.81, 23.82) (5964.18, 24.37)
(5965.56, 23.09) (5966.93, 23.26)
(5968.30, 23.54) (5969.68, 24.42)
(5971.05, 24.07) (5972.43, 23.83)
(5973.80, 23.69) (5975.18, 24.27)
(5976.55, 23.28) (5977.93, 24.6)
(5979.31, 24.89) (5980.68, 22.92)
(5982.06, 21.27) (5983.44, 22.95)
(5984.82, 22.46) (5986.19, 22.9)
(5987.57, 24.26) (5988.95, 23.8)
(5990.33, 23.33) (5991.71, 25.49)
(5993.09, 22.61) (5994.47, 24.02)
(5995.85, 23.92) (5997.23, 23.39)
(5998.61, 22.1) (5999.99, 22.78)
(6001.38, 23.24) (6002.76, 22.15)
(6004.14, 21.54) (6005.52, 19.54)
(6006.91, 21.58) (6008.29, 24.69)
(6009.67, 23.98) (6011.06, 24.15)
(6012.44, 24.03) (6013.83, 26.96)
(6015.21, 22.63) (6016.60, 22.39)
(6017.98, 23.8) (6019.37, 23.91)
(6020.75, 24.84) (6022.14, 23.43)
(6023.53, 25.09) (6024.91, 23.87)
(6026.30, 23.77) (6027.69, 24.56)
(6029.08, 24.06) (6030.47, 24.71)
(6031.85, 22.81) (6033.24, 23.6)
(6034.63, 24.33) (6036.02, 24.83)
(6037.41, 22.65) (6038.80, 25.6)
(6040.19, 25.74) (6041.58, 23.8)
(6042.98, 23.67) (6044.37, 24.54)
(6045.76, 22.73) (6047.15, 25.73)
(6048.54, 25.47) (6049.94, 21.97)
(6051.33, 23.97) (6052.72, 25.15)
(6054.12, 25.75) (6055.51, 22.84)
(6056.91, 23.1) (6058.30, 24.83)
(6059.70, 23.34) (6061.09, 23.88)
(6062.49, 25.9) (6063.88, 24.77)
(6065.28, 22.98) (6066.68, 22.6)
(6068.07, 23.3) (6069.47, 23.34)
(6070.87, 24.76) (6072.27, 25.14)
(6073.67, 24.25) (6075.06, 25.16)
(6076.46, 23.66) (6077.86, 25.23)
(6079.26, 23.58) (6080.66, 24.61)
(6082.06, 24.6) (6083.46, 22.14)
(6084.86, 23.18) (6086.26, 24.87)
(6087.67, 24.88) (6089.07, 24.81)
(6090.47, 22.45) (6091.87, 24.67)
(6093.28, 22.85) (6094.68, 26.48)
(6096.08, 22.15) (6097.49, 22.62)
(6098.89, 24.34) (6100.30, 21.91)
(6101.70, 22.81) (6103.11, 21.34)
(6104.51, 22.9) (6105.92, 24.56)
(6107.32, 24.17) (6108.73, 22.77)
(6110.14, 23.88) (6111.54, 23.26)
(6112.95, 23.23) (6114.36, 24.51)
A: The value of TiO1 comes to 0.026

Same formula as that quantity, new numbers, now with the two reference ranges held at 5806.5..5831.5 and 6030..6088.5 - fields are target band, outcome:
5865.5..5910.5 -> 0.069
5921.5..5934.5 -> 0.023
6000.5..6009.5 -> 0.087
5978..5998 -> 0.028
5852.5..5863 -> -0.018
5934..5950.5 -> 0.018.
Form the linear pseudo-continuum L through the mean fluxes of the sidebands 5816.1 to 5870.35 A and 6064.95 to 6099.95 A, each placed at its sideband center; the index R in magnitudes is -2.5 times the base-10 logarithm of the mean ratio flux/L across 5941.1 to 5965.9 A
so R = 0.02 mag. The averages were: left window 24.5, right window 23.9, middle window 23.7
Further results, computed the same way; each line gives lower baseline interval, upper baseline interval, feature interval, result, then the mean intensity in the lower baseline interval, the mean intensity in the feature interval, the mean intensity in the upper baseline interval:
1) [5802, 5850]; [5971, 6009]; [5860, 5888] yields 0.023 mag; 24.3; 23.5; 23.2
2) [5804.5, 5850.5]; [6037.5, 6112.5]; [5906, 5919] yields 0.018 mag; 24.3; 23.8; 23.9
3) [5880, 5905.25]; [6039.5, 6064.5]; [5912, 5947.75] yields -0.084 mag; 21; 23.5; 24.3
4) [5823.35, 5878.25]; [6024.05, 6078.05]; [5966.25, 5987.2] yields 0.038 mag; 24.6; 23.5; 24.2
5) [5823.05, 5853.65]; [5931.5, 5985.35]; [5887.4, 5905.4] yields 0.156 mag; 24.7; 20.9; 23.6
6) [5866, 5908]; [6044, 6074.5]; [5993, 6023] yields 0.015 mag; 22.4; 23.3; 24.1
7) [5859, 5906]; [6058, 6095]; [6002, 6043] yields -0.002 mag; 22.6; 23.8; 24.1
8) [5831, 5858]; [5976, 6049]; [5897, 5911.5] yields 0.040 mag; 24.6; 23.4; 23.7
